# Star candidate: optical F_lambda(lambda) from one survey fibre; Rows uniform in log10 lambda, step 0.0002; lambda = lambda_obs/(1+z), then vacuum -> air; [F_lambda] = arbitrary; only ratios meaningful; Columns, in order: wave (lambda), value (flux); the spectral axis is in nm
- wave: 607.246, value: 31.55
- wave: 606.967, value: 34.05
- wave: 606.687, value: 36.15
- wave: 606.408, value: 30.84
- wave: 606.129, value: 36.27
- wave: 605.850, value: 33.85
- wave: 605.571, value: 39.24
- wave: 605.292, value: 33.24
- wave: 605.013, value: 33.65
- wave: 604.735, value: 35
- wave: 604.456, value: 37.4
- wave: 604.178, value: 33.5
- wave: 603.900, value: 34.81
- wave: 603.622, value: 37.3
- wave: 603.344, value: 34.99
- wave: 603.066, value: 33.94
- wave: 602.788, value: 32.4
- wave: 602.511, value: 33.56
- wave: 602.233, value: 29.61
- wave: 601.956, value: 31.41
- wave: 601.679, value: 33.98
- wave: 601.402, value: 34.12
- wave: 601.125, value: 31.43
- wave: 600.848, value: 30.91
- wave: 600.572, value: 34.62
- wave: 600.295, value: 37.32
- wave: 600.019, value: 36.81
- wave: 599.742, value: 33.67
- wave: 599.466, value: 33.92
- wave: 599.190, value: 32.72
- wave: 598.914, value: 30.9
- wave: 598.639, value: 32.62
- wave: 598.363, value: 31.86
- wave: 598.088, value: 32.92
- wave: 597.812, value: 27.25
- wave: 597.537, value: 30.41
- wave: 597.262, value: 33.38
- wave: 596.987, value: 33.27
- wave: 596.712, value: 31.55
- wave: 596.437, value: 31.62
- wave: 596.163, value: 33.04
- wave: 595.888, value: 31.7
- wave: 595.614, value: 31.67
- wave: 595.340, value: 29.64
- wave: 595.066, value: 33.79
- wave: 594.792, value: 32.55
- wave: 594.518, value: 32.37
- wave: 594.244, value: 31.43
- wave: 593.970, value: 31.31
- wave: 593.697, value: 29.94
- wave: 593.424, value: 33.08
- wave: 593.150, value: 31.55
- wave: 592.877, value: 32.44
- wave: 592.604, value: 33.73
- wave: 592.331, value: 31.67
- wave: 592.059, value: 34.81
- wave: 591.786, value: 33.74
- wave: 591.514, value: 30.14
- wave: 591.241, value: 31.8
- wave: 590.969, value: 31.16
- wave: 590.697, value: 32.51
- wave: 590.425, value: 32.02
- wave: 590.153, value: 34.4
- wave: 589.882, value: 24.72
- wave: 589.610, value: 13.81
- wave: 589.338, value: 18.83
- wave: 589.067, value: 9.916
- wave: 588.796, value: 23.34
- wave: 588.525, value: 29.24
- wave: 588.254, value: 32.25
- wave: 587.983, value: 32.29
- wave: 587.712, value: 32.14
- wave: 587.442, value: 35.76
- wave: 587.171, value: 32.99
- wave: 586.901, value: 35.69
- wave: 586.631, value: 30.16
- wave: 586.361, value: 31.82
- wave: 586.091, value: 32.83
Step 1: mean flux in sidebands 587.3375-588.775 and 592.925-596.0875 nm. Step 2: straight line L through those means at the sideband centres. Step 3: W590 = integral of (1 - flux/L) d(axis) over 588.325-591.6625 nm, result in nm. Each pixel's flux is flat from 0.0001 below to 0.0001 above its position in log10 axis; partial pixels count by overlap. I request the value 0.58 nm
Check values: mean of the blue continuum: 31.5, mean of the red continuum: 31.8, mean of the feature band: 26.2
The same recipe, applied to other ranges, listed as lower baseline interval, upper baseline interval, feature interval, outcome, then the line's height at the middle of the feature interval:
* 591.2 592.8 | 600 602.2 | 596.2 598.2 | 0.10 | 33.1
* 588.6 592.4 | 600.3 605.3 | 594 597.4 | -0.24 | 30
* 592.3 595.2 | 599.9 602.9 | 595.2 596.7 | 0.04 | 32.5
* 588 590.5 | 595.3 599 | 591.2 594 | -0.49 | 27.5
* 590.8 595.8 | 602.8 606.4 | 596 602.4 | 0.19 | 33.6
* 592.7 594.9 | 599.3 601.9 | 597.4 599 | 0.11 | 33.2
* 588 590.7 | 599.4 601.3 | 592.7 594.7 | -0.22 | 28.6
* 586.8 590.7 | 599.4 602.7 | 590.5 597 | -0.44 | 30.1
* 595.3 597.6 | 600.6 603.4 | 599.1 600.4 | -0.10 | 32.4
